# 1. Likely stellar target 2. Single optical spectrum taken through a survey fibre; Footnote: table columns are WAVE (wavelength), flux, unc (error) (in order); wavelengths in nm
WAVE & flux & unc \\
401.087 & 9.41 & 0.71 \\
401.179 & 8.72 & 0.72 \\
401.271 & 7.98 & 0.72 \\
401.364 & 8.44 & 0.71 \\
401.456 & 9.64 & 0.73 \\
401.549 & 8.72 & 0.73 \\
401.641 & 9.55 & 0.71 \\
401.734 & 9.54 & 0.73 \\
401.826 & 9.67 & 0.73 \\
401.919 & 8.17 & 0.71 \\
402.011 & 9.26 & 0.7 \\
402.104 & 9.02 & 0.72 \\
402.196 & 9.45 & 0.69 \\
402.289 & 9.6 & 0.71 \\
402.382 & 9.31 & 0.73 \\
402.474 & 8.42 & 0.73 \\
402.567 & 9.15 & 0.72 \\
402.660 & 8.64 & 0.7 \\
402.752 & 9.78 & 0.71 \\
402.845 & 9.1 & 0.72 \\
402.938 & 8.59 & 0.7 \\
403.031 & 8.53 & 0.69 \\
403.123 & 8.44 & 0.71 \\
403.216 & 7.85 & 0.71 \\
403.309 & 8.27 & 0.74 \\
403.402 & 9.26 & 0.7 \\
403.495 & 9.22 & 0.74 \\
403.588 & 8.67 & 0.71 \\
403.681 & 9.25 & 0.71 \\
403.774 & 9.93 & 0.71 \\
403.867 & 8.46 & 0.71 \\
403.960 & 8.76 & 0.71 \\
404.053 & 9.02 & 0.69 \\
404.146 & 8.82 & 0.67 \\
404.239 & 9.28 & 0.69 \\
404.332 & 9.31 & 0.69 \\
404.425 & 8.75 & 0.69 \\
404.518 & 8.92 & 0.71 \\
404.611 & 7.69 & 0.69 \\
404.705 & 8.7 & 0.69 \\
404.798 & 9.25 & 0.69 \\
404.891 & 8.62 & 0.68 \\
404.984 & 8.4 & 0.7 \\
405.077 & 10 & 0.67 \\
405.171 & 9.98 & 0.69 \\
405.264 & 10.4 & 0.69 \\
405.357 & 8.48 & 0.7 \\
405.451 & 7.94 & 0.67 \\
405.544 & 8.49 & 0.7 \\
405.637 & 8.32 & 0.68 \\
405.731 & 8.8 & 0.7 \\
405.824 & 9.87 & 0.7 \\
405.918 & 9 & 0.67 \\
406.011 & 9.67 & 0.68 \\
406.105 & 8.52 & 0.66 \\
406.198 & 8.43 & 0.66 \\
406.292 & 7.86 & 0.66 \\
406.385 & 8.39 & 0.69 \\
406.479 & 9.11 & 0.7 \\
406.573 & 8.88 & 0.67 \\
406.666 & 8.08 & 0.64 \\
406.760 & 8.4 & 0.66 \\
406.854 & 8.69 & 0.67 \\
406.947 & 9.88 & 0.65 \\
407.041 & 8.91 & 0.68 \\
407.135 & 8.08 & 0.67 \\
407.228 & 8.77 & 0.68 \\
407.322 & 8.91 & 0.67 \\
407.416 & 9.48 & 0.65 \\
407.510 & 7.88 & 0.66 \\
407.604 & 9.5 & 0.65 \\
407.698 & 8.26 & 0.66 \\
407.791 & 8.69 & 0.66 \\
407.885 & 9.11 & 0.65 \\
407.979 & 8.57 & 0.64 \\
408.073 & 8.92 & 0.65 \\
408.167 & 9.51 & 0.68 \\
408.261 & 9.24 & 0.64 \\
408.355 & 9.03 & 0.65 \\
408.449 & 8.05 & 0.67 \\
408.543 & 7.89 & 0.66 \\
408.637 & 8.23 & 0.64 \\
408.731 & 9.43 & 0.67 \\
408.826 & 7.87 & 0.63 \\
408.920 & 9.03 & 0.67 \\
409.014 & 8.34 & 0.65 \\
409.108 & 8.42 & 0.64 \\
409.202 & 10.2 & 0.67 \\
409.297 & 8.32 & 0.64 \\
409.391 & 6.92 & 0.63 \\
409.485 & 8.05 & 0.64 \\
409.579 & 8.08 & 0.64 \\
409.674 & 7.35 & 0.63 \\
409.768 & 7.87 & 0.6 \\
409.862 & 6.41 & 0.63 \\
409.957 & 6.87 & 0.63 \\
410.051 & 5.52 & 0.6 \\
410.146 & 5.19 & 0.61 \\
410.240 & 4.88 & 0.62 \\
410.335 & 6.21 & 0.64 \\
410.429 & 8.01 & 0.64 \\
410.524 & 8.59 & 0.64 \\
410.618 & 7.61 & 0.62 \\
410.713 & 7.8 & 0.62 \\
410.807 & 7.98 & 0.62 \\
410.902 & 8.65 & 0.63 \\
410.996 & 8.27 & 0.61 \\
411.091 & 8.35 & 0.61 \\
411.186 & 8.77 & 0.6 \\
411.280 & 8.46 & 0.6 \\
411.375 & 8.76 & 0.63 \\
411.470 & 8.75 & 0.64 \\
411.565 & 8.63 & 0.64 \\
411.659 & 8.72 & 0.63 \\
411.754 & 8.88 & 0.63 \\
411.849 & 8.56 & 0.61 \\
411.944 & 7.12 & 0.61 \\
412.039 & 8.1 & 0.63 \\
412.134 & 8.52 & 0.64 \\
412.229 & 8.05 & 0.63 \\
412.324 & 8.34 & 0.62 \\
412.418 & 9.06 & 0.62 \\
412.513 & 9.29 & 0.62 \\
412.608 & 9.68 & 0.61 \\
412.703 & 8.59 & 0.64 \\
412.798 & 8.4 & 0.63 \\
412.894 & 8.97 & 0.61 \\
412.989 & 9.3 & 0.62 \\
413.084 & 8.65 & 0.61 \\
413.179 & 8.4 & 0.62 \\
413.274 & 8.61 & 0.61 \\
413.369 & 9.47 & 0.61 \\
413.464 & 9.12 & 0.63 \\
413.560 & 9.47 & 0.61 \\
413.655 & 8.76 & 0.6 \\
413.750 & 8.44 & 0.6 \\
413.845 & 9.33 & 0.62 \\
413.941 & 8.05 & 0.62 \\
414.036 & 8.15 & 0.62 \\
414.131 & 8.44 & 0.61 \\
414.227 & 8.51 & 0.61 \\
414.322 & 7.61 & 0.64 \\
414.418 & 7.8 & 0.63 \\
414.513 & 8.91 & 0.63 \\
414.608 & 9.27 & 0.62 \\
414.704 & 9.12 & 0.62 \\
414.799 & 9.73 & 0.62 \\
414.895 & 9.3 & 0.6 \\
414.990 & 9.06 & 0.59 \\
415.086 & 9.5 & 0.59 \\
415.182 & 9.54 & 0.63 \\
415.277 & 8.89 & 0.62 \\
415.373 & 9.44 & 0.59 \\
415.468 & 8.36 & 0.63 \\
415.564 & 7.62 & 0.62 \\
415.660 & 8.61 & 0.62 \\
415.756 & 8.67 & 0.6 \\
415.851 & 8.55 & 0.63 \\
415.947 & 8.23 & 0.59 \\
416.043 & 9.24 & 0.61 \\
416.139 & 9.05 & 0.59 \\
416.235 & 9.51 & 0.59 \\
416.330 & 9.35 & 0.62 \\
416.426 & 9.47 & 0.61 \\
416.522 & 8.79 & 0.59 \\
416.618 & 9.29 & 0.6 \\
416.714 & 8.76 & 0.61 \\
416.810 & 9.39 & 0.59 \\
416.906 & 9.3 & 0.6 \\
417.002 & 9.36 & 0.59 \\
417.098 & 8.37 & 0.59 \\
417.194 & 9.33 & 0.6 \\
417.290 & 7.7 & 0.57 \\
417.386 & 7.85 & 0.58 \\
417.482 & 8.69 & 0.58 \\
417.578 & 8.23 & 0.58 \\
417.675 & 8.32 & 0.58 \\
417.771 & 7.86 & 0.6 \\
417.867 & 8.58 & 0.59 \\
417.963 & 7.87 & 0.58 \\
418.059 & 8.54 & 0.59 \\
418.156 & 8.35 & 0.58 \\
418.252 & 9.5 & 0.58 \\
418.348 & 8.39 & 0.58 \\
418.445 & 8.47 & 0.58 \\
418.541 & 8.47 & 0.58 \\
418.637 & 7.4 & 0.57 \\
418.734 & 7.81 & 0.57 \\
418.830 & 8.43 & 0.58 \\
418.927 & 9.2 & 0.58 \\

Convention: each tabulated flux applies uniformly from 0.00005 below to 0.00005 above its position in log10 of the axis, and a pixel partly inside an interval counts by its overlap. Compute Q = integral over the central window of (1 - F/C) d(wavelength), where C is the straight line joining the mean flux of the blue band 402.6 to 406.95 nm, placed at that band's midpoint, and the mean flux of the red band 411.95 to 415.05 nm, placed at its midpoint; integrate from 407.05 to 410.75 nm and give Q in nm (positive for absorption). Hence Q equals 0.30 nm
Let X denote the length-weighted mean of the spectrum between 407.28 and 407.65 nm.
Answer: 8.93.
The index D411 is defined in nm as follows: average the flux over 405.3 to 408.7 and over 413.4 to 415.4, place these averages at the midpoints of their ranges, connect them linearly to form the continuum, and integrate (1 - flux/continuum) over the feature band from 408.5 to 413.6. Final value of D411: 0.351 nm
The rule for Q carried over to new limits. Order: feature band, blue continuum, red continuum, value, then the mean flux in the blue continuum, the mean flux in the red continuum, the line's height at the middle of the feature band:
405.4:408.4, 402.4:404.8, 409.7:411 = -0.30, 8.85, 7.1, 7.99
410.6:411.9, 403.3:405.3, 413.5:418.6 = 0.06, 9.05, 8.74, 8.87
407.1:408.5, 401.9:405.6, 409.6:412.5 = -0.08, 8.94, 7.83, 8.32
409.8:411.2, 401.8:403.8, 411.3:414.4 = 0.24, 8.96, 8.64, 8.71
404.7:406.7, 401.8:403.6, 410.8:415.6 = -0.01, 8.92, 8.71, 8.86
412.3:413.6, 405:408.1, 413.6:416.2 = -0.03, 8.85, 8.75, 8.78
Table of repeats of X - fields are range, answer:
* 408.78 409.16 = 8.46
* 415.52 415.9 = 8.37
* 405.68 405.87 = 9.31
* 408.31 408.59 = 8.32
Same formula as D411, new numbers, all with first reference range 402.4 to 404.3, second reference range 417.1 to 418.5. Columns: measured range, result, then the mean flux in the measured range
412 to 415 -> -0.076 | 8.77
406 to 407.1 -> 0.010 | 8.69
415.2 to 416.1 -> -0.019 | 8.66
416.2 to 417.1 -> -0.080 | 9.2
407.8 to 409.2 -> -0.004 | 8.74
